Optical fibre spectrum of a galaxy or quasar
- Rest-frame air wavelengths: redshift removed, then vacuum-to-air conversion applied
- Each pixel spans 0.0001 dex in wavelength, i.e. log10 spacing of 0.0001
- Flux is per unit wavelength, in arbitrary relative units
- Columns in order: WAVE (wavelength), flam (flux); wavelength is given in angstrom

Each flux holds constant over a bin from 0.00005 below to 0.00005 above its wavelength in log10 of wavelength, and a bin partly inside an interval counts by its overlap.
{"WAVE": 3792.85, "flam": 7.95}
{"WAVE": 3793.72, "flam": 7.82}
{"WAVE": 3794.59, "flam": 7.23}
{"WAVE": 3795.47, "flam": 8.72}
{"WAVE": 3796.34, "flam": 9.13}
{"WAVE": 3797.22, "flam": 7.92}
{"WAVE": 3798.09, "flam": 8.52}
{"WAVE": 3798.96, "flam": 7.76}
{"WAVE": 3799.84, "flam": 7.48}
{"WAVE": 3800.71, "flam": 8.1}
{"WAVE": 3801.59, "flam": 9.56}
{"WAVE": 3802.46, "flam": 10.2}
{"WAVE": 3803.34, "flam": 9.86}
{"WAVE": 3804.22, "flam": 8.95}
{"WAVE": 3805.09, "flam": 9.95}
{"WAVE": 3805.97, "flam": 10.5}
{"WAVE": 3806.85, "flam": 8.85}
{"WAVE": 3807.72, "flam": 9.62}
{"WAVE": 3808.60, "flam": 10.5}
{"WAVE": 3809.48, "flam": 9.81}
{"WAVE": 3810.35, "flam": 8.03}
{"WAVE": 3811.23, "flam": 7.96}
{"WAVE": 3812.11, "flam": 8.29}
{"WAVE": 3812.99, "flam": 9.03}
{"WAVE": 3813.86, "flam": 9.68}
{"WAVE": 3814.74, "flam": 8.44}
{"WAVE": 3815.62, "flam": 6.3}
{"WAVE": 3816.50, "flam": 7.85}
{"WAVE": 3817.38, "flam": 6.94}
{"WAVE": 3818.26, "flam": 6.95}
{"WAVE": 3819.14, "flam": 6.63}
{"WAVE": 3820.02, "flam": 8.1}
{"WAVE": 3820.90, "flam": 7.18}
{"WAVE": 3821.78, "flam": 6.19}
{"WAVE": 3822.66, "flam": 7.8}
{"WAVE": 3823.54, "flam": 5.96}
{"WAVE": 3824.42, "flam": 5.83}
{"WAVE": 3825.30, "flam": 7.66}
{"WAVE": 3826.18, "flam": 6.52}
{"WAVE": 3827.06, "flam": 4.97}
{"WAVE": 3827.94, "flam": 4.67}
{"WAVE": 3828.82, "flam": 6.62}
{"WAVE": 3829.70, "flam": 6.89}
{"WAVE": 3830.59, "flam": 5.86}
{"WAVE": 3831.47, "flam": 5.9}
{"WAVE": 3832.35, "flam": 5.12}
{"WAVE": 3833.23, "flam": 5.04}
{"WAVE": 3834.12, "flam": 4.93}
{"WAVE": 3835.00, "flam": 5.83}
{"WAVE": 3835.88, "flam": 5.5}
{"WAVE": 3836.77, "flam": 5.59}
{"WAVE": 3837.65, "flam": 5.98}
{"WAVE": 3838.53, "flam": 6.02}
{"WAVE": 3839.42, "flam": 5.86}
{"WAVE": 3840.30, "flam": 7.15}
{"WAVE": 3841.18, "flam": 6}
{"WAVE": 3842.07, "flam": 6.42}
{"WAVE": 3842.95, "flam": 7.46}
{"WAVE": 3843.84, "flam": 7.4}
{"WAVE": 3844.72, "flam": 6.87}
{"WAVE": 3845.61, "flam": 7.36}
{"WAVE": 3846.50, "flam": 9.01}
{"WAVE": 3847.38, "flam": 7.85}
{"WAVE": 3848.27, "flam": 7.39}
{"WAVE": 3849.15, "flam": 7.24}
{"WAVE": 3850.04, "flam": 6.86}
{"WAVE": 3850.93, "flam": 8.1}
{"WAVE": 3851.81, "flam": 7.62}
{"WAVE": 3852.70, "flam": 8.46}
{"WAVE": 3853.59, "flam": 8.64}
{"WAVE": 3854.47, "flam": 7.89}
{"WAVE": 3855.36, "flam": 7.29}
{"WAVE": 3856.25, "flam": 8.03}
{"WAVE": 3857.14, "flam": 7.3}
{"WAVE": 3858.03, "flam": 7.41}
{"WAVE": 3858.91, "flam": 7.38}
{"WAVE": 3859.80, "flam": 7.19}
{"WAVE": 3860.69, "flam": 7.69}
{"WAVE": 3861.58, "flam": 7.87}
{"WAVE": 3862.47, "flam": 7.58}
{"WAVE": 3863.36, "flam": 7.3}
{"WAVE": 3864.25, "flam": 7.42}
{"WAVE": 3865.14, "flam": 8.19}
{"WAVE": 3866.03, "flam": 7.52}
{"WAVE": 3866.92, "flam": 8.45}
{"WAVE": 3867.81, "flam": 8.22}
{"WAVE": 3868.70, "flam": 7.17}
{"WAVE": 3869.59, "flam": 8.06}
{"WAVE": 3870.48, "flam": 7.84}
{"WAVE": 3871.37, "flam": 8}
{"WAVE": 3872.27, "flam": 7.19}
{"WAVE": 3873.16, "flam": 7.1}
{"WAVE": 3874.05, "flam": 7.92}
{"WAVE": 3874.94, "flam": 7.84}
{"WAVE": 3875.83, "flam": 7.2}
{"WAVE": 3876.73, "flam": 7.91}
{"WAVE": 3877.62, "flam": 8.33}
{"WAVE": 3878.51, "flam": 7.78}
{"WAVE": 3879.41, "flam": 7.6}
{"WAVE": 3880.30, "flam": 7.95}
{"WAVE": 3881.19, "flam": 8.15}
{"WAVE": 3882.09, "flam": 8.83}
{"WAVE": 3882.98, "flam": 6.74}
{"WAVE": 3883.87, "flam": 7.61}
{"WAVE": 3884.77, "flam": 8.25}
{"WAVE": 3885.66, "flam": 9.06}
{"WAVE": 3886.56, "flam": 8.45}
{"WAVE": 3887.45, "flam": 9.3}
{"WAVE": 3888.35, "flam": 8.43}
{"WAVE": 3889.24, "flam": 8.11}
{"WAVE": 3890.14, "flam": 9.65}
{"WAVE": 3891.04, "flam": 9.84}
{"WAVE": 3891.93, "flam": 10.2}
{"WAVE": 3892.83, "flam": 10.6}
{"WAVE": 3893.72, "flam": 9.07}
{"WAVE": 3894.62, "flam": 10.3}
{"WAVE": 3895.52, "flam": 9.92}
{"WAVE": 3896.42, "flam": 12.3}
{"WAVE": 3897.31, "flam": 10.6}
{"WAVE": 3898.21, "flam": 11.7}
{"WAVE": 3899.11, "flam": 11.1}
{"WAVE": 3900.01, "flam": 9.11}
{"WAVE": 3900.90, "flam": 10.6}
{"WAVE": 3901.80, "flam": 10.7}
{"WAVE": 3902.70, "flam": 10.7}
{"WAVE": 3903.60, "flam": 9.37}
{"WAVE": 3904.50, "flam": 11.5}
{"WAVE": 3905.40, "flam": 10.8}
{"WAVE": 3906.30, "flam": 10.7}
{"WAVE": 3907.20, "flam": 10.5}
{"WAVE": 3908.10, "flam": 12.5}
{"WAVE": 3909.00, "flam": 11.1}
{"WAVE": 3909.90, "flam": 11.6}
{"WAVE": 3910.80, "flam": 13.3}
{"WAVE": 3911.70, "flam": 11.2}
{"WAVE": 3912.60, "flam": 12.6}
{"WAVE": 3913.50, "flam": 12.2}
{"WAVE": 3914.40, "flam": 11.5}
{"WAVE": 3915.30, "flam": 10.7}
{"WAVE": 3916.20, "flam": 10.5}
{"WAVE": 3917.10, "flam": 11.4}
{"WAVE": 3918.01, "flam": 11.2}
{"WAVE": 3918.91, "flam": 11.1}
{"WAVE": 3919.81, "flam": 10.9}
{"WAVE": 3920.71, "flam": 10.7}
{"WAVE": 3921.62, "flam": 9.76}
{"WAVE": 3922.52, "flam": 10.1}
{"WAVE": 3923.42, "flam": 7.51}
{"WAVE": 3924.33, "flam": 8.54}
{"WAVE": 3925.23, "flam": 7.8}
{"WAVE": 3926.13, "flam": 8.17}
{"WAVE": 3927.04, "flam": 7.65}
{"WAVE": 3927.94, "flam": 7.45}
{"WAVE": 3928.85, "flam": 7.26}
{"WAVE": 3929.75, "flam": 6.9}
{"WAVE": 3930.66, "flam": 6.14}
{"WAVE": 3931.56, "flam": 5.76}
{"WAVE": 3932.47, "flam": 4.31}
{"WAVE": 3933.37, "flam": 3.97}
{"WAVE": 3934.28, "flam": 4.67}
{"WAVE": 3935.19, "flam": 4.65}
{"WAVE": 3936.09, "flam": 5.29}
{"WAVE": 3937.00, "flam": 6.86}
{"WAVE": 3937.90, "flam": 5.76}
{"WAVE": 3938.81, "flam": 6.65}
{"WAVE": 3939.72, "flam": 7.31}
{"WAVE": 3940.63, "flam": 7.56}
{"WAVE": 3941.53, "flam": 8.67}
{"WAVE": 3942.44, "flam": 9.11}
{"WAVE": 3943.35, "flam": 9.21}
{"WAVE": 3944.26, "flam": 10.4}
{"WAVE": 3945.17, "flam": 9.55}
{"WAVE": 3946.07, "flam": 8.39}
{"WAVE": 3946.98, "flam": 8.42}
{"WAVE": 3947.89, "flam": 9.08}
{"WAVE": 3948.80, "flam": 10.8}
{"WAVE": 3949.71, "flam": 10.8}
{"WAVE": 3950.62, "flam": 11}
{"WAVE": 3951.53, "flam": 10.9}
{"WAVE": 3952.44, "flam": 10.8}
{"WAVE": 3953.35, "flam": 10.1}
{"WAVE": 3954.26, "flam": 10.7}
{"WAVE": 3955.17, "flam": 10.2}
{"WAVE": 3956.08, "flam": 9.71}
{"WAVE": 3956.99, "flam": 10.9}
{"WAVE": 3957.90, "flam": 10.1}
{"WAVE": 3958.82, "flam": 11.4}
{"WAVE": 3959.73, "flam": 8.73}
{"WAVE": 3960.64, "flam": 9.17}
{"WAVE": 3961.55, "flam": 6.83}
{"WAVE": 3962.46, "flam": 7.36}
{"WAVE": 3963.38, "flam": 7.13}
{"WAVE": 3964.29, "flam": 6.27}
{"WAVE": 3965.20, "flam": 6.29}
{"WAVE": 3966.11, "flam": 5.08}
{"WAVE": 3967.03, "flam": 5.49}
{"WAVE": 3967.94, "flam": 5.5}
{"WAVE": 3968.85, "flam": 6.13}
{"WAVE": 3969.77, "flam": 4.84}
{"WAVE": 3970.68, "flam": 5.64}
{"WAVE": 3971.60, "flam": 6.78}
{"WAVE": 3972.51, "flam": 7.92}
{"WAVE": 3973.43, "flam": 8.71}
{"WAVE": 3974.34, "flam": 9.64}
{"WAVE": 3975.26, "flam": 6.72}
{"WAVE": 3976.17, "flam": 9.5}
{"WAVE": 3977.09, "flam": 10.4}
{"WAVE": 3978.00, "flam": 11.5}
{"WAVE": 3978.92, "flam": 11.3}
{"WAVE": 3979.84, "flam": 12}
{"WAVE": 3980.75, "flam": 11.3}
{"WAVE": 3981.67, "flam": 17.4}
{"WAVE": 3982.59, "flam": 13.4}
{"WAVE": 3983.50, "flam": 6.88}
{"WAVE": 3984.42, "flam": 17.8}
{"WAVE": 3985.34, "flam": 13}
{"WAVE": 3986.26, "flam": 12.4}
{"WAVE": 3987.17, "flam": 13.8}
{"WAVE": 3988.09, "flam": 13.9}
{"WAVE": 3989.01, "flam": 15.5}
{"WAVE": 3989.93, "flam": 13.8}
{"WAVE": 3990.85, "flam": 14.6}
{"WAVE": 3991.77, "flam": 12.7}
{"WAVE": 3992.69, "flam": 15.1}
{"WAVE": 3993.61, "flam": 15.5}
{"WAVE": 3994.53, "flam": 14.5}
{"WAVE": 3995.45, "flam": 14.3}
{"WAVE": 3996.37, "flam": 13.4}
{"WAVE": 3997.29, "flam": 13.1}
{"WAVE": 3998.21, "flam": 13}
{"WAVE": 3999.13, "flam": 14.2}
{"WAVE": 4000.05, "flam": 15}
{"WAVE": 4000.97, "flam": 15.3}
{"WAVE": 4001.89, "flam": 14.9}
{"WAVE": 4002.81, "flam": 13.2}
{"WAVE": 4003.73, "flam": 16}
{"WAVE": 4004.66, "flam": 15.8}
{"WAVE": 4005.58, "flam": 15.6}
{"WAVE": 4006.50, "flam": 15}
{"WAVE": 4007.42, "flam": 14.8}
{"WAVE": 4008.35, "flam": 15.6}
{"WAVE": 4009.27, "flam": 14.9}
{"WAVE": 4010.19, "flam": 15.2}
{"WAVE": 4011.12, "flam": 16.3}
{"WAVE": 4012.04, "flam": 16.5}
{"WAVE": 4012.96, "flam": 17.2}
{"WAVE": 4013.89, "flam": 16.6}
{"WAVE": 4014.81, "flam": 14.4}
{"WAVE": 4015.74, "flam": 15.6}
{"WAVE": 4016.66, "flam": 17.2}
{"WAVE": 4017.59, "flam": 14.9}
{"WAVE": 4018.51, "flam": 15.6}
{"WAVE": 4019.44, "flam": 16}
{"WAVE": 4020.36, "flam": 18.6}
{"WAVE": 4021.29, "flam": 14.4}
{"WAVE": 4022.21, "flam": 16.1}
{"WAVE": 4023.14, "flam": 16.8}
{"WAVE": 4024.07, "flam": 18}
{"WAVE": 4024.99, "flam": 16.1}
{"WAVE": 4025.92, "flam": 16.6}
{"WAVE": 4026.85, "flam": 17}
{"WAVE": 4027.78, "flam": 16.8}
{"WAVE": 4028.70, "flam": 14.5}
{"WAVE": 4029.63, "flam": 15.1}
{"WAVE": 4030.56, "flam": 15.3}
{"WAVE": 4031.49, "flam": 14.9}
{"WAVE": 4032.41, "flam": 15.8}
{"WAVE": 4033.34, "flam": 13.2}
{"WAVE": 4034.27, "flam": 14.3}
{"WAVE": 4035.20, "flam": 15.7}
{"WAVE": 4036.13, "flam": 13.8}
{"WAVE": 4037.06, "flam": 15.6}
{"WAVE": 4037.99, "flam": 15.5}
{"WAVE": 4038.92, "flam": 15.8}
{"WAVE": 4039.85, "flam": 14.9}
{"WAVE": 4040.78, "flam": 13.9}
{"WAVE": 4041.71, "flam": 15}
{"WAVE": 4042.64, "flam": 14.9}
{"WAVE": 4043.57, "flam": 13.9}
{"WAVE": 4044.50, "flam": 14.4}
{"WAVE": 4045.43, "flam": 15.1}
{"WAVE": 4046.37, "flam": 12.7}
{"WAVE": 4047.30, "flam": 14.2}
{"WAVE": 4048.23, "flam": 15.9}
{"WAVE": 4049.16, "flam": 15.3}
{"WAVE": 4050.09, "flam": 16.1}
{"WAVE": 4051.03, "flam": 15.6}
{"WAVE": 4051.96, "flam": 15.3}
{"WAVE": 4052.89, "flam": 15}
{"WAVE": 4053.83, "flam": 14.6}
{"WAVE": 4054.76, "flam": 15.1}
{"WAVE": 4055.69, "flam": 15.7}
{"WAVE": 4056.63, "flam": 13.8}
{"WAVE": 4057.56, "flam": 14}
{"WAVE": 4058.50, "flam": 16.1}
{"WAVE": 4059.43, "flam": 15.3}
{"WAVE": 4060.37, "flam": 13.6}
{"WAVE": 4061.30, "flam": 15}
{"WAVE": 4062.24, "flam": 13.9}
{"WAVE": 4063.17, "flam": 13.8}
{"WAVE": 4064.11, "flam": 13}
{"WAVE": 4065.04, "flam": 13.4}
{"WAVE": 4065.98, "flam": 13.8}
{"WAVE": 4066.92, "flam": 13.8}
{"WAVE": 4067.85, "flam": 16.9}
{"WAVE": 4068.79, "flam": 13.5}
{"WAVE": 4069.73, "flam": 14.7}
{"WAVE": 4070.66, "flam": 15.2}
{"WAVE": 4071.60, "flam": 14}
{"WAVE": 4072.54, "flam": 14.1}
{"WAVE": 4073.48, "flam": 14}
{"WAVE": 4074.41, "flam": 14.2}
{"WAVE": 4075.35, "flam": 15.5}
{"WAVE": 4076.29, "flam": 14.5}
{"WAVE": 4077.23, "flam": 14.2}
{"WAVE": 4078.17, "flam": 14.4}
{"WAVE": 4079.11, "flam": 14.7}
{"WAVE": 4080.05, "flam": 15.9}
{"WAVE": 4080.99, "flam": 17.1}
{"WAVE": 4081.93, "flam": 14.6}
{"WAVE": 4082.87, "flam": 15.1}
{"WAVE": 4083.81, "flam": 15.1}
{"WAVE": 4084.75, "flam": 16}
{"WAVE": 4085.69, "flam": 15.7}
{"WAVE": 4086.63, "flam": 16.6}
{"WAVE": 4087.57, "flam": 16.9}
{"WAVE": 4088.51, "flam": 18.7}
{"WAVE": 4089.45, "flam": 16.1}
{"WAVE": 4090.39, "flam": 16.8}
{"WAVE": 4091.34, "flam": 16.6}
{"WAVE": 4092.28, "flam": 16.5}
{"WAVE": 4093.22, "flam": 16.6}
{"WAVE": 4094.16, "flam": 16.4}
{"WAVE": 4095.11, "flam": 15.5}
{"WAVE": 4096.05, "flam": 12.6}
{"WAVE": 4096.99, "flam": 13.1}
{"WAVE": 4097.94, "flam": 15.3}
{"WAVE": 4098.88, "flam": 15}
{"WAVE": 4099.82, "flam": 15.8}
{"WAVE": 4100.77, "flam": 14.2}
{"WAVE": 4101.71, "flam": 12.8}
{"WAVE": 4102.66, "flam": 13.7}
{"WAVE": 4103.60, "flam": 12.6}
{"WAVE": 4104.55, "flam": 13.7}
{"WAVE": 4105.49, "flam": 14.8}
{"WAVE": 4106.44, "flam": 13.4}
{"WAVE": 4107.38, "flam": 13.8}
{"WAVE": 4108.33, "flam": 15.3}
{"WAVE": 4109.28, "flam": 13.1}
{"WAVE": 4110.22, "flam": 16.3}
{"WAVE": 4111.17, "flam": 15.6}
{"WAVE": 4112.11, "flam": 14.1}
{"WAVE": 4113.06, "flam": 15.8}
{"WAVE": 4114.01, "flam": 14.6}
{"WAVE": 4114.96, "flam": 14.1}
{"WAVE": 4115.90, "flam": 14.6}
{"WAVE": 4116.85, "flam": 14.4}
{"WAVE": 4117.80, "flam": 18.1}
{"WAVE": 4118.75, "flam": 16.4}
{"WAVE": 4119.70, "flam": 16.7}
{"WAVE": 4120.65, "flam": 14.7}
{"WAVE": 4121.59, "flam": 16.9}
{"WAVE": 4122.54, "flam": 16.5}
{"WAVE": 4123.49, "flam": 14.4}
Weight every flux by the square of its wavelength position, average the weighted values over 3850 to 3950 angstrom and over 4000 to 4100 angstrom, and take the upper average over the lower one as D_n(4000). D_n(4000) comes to 1.9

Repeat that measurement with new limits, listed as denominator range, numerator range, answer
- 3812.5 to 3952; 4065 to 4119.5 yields 2.02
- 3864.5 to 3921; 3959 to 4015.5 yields 1.31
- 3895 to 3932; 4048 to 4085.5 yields 1.58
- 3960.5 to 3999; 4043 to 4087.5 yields 1.45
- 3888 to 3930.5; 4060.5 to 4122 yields 1.61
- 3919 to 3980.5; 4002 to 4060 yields 1.94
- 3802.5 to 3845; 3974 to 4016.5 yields 2.11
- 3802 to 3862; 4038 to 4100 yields 2.29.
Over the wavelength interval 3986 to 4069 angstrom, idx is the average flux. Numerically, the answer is 15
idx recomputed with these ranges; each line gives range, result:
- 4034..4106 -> 14.9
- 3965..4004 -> 11.6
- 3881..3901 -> 9.47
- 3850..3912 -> 8.9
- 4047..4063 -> 15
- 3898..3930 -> 10.3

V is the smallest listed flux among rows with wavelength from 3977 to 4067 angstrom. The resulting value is 6.88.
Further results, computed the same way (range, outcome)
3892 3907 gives 9.07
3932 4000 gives 3.97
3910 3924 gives 7.51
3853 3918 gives 6.74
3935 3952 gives 4.65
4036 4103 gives 12.6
